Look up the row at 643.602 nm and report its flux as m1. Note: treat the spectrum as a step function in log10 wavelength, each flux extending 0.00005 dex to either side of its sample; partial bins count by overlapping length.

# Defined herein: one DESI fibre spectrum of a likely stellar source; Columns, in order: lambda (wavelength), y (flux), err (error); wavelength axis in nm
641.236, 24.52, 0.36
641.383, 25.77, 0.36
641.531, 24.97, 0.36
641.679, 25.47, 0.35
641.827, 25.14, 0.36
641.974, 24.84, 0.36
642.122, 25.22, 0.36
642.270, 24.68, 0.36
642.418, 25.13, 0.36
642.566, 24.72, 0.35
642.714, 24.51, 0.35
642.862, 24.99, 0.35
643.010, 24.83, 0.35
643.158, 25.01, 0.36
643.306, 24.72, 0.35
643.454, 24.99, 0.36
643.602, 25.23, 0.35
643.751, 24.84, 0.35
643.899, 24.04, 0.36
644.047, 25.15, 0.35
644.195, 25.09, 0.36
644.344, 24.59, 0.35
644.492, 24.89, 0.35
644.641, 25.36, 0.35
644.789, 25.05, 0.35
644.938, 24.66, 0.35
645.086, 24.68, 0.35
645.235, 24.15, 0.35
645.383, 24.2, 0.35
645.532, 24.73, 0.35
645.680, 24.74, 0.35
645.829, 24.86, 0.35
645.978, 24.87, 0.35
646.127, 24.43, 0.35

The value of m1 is 25.23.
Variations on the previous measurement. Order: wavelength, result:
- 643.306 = 24.72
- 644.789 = 25.05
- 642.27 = 24.68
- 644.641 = 25.36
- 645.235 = 24.15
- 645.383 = 24.2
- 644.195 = 25.09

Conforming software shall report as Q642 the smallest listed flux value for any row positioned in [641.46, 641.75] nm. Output 24.97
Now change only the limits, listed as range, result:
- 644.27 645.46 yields 24.15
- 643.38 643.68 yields 24.99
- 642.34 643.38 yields 24.51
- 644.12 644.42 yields 24.59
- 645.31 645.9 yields 24.2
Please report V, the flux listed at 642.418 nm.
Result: 25.13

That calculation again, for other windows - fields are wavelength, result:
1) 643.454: 24.99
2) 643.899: 24.04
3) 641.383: 25.77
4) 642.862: 24.99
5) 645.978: 24.87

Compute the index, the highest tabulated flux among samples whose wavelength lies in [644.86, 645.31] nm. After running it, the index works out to 24.68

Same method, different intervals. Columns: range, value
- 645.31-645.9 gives 24.86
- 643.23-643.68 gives 25.23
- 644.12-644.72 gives 25.36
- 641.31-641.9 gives 25.77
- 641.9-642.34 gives 25.22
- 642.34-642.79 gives 25.13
